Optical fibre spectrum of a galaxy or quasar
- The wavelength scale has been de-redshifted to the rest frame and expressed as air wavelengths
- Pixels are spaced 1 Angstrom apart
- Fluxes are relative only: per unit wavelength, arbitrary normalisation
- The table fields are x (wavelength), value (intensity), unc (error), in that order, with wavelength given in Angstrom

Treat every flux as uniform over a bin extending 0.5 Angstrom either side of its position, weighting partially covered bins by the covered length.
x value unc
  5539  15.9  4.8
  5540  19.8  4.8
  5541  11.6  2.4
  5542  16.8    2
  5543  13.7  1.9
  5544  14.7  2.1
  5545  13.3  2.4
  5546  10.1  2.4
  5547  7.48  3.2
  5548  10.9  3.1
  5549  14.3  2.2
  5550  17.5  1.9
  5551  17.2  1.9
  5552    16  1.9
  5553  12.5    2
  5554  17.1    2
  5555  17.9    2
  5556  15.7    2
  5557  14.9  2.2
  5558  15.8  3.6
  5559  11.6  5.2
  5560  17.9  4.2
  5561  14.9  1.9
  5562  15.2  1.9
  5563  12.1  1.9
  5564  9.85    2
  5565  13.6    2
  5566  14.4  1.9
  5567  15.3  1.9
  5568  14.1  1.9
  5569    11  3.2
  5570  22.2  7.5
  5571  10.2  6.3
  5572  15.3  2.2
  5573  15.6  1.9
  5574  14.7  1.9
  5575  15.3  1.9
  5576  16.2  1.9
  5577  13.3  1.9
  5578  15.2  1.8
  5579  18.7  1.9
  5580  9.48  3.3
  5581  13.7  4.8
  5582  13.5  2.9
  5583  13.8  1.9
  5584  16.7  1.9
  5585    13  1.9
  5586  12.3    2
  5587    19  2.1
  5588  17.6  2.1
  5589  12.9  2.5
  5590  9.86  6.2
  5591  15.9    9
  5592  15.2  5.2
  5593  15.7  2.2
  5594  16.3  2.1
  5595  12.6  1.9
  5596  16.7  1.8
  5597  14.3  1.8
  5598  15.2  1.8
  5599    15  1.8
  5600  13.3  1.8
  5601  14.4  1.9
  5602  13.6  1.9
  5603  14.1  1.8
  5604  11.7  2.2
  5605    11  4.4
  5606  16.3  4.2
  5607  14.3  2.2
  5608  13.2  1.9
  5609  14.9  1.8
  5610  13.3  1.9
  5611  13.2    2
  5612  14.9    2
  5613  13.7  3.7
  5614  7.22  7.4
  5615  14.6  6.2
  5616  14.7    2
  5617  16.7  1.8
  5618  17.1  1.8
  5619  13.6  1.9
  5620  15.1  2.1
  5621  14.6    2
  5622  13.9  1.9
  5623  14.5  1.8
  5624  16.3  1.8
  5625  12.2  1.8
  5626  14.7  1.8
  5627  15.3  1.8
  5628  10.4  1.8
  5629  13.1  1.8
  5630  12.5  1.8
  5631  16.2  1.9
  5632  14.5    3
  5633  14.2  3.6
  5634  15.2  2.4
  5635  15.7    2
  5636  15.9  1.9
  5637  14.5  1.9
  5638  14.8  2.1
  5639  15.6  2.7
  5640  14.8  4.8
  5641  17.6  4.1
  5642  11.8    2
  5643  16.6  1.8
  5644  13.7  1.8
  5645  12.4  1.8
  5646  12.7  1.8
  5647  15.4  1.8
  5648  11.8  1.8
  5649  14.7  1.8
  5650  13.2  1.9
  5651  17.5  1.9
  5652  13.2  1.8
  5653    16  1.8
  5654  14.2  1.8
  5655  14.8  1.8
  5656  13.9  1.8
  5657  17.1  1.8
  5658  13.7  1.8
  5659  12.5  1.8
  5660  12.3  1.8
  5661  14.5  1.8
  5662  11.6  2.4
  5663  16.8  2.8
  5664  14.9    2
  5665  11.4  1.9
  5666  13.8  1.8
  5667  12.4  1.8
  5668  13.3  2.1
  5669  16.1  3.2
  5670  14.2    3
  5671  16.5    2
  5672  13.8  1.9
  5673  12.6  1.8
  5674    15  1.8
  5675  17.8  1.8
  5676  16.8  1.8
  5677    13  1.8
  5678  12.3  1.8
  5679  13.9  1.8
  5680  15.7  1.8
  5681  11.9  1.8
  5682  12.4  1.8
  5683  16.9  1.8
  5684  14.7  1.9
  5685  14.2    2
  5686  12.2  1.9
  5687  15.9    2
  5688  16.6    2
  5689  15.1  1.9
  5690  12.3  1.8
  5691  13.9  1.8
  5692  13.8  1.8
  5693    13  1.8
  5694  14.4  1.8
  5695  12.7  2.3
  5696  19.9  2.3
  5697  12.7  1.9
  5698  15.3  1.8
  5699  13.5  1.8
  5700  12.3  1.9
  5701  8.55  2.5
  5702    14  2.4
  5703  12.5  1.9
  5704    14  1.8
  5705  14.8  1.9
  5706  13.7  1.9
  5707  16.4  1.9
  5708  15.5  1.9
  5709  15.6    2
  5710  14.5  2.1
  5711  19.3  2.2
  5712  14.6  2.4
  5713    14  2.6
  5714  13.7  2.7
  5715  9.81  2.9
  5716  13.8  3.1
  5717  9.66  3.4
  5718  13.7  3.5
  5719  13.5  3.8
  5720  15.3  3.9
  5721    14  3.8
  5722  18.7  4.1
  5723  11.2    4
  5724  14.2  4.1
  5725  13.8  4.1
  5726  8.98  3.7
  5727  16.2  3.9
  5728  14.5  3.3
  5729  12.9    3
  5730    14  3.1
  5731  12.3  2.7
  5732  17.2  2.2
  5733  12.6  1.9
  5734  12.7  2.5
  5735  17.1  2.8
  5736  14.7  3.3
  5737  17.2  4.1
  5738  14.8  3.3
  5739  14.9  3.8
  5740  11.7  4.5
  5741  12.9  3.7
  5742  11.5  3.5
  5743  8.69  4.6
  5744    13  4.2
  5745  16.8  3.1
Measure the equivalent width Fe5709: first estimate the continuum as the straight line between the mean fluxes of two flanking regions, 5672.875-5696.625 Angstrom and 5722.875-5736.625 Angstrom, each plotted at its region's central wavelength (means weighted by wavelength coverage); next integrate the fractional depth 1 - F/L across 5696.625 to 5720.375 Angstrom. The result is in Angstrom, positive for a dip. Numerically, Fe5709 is 0.6 Angstrom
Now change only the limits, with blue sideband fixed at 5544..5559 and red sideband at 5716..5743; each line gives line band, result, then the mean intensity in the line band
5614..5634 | -0.3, 14.3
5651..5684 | -0.8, 14.3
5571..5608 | -0.7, 14.4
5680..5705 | -0.1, 13.9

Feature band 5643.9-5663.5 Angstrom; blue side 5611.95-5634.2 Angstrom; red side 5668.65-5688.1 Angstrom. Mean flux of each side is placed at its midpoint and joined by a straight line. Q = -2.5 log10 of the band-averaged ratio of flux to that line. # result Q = 0.02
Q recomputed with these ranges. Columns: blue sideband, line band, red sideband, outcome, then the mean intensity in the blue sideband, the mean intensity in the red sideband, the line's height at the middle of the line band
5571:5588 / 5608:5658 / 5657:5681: 0.00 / 14.7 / 14.1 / 14.4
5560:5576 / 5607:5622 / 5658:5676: 0.02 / 14.4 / 14.2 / 14.3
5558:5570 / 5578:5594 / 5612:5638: -0.03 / 14.1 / 14.3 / 14.2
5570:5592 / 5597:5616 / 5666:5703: 0.07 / 14.6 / 14.1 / 14.5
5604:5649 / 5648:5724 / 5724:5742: -0.01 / 14.2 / 14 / 14.1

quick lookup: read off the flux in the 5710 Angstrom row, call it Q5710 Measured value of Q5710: 14.5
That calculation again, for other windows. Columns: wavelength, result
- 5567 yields 15.3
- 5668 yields 13.3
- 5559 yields 11.6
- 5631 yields 16.2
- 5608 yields 13.2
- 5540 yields 19.8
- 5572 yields 15.3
